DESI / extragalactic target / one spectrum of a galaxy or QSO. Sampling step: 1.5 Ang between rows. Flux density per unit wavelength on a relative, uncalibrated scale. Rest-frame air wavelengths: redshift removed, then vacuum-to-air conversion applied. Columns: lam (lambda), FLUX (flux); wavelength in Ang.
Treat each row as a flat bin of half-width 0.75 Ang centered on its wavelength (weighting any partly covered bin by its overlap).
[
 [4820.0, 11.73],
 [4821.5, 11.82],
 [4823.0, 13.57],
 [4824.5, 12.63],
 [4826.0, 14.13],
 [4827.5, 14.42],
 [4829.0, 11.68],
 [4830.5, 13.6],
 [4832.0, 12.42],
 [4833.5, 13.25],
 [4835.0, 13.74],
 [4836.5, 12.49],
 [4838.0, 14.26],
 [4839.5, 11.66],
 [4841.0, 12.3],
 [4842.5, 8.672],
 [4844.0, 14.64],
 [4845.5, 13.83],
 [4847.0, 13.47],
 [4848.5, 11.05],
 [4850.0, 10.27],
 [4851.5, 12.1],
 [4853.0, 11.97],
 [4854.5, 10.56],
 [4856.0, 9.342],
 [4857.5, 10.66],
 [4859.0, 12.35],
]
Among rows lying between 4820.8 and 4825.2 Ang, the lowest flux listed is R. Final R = 11.82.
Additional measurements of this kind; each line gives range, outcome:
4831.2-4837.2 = 12.42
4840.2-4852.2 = 8.672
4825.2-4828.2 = 14.13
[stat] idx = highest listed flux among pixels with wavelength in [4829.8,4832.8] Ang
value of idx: 13.6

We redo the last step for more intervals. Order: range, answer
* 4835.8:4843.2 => 14.26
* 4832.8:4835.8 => 13.74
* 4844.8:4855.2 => 13.83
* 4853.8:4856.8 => 10.56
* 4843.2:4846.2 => 14.64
